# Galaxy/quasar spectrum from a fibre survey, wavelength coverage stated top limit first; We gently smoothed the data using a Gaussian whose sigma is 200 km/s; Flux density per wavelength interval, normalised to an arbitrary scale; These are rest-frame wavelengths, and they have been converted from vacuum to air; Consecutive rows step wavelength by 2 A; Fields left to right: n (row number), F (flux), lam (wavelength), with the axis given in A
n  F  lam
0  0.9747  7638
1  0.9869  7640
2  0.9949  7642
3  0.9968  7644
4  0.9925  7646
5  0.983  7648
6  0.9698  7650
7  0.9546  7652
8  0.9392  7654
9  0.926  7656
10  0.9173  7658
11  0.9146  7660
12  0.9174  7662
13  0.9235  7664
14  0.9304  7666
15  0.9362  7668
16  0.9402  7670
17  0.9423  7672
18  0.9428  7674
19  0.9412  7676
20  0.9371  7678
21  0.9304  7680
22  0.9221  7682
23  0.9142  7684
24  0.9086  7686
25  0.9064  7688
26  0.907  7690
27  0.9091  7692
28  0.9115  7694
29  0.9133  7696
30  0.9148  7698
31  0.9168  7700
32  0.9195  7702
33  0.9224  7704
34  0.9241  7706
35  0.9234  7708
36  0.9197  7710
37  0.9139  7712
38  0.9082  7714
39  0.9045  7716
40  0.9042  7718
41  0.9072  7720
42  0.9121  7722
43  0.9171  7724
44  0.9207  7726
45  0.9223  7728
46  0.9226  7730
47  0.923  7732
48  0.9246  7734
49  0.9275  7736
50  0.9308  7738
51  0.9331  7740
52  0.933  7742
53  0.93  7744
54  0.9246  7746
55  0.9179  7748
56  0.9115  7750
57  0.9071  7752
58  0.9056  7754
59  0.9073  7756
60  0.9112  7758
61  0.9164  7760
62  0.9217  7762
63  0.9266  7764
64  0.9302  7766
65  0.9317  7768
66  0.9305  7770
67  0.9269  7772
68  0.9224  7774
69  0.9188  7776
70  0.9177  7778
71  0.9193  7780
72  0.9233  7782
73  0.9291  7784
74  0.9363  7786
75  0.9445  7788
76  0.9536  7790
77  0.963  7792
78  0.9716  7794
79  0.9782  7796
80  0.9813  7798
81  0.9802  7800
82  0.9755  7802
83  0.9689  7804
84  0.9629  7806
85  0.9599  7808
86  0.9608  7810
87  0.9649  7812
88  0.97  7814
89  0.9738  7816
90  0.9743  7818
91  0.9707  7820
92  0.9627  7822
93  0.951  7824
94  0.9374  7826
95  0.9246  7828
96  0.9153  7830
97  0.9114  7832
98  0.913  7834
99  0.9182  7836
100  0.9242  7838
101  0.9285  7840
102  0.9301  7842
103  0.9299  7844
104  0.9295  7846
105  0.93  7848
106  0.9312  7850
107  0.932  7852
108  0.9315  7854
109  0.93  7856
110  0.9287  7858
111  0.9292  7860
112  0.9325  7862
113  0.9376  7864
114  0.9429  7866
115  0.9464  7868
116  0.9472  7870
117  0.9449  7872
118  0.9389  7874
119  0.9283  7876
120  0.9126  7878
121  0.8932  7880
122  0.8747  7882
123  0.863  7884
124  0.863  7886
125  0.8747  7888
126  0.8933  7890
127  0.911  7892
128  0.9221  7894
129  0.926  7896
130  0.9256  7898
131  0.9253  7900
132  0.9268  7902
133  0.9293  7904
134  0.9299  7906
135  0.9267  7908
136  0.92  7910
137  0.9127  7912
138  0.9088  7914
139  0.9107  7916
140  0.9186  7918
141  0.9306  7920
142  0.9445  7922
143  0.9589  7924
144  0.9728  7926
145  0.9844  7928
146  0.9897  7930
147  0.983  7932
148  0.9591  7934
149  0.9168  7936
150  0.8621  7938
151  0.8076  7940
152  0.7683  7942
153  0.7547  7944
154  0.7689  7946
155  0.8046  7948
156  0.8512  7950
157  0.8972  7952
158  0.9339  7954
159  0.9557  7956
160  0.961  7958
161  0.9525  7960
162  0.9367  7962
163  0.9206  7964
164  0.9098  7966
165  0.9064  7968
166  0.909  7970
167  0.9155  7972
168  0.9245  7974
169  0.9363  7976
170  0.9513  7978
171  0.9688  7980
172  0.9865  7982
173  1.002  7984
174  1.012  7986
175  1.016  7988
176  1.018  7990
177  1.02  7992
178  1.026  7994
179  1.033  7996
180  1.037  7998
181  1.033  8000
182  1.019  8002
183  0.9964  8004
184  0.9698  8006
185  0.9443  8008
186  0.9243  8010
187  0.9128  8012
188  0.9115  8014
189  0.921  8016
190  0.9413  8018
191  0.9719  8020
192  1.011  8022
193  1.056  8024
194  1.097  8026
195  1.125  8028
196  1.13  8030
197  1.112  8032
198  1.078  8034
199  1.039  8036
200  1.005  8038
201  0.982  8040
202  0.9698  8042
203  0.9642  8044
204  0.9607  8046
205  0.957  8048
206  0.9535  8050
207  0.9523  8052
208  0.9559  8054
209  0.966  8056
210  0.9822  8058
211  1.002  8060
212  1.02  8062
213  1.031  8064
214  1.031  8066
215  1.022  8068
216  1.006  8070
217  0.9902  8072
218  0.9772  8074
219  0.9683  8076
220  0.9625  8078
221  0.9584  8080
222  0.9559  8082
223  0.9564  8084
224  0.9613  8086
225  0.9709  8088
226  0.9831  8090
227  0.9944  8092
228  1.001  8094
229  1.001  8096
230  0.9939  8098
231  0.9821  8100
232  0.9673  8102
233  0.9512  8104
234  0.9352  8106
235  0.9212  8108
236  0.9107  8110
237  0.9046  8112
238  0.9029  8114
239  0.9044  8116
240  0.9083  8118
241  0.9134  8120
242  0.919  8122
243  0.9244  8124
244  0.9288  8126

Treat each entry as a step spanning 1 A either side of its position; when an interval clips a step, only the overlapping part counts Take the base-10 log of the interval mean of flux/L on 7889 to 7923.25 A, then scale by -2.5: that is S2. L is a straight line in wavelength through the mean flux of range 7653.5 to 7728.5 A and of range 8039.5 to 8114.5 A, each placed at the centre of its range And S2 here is 0.03 mag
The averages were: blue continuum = 0.92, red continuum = 0.972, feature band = 0.922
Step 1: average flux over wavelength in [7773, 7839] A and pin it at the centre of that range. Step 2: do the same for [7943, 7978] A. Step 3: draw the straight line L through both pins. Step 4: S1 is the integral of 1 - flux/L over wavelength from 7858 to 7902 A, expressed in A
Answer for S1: 0.36 A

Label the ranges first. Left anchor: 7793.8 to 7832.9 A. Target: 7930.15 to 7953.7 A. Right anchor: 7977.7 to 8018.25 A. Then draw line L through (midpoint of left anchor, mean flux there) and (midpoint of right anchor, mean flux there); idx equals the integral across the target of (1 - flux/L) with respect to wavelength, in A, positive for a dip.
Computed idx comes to 2.8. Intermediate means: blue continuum 0.96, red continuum 0.984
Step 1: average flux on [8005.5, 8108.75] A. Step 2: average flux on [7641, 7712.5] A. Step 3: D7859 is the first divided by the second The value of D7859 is 1.1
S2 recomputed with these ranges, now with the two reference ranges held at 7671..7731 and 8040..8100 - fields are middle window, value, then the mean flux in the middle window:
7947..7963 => 0.06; 0.912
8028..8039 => -0.11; 1.08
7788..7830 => -0.03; 0.963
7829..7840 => 0.03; 0.918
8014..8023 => 0.02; 0.956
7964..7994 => 0.00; 0.963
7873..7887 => 0.06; 0.896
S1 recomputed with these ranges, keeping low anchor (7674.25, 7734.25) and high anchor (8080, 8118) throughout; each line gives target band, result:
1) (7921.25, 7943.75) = 0.5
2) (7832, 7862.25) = 0.1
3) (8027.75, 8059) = -1.9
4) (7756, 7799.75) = -0.5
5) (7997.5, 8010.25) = -0.6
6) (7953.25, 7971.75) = 0.2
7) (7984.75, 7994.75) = -0.8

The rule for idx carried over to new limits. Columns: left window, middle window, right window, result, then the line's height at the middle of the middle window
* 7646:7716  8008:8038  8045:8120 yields -1.6 A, 0.961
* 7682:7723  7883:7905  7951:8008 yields 1.1 A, 0.952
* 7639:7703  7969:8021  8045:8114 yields -0.5 A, 0.965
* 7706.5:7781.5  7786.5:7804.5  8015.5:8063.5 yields -0.6 A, 0.935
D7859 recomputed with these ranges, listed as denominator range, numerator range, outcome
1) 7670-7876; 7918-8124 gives 1.03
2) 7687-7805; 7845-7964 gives 0.99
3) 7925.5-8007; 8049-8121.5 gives 1.03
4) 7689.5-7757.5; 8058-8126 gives 1.05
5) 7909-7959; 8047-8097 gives 1.09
